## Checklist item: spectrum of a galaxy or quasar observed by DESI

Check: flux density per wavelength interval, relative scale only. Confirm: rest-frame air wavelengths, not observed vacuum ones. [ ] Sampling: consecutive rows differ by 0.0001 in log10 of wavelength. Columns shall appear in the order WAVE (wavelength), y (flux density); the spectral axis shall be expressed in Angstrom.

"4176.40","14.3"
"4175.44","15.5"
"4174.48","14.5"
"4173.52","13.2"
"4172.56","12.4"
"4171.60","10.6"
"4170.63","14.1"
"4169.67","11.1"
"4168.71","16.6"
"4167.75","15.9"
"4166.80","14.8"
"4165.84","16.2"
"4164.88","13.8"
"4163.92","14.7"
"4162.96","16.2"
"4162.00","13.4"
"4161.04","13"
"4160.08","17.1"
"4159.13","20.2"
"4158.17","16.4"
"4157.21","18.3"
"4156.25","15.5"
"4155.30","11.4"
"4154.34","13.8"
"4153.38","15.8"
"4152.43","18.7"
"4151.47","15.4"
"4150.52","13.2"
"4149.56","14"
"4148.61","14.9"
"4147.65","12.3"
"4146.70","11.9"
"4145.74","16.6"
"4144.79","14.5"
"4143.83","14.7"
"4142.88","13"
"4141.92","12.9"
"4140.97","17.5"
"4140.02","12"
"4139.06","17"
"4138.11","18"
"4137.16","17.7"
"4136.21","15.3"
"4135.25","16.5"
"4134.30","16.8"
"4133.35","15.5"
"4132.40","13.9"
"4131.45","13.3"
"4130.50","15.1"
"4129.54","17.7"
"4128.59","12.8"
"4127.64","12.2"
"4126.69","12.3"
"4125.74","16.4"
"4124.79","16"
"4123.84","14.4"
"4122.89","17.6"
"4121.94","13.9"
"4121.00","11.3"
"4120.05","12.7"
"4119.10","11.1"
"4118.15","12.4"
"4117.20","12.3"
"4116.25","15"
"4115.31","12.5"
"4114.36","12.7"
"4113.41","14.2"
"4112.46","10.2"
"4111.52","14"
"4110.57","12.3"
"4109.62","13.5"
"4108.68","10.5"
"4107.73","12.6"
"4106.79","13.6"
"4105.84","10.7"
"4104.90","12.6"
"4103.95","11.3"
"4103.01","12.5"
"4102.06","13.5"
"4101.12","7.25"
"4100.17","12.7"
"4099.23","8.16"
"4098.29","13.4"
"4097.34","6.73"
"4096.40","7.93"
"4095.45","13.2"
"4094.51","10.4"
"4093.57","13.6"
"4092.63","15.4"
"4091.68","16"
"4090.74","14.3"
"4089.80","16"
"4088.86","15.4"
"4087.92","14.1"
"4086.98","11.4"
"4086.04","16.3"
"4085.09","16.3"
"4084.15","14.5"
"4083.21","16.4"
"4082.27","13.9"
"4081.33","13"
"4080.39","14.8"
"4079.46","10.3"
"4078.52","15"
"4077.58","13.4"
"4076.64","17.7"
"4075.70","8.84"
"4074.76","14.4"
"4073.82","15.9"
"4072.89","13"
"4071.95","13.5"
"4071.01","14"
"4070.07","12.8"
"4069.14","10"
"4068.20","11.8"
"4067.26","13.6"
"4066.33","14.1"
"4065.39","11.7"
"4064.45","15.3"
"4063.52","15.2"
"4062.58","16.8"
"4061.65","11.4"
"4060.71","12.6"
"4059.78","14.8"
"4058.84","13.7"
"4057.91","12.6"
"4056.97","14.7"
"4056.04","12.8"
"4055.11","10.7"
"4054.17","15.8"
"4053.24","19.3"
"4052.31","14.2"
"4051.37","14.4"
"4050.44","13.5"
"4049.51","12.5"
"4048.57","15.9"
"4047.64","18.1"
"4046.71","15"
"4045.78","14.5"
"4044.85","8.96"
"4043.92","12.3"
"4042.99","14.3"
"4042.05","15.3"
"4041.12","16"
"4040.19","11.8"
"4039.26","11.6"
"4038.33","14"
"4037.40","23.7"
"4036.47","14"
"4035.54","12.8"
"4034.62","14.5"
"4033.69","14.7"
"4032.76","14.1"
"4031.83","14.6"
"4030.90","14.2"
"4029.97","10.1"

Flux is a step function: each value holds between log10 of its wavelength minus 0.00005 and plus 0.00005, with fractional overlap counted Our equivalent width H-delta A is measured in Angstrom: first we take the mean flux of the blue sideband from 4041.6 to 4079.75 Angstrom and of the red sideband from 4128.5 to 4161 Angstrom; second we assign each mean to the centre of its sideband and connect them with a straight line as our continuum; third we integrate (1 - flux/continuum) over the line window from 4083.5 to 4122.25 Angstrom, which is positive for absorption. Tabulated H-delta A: 5.0 Angstrom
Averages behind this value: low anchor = 13.8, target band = 12.7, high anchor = 15.3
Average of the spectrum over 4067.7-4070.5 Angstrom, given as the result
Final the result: 11.5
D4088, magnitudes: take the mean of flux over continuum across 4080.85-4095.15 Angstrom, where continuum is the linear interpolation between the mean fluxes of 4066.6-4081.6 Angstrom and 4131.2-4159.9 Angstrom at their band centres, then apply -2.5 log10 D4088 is -0.06 mag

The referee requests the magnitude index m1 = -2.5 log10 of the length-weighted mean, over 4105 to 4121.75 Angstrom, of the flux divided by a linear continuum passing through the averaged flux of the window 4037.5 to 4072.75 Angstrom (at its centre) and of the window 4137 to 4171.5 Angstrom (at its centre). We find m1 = 0.16 mag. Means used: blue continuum 13.9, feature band 12.5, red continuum 15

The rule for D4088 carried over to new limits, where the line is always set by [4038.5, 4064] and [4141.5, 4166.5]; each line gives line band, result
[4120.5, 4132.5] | 0.022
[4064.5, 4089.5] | 0.040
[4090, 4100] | 0.194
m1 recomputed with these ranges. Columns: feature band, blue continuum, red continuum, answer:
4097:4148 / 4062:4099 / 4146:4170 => 0.07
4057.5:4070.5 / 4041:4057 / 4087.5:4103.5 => 0.03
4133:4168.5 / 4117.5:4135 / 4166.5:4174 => -0.11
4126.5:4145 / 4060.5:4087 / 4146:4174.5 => -0.04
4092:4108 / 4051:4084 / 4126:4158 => 0.23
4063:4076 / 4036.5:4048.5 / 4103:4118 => 0.05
